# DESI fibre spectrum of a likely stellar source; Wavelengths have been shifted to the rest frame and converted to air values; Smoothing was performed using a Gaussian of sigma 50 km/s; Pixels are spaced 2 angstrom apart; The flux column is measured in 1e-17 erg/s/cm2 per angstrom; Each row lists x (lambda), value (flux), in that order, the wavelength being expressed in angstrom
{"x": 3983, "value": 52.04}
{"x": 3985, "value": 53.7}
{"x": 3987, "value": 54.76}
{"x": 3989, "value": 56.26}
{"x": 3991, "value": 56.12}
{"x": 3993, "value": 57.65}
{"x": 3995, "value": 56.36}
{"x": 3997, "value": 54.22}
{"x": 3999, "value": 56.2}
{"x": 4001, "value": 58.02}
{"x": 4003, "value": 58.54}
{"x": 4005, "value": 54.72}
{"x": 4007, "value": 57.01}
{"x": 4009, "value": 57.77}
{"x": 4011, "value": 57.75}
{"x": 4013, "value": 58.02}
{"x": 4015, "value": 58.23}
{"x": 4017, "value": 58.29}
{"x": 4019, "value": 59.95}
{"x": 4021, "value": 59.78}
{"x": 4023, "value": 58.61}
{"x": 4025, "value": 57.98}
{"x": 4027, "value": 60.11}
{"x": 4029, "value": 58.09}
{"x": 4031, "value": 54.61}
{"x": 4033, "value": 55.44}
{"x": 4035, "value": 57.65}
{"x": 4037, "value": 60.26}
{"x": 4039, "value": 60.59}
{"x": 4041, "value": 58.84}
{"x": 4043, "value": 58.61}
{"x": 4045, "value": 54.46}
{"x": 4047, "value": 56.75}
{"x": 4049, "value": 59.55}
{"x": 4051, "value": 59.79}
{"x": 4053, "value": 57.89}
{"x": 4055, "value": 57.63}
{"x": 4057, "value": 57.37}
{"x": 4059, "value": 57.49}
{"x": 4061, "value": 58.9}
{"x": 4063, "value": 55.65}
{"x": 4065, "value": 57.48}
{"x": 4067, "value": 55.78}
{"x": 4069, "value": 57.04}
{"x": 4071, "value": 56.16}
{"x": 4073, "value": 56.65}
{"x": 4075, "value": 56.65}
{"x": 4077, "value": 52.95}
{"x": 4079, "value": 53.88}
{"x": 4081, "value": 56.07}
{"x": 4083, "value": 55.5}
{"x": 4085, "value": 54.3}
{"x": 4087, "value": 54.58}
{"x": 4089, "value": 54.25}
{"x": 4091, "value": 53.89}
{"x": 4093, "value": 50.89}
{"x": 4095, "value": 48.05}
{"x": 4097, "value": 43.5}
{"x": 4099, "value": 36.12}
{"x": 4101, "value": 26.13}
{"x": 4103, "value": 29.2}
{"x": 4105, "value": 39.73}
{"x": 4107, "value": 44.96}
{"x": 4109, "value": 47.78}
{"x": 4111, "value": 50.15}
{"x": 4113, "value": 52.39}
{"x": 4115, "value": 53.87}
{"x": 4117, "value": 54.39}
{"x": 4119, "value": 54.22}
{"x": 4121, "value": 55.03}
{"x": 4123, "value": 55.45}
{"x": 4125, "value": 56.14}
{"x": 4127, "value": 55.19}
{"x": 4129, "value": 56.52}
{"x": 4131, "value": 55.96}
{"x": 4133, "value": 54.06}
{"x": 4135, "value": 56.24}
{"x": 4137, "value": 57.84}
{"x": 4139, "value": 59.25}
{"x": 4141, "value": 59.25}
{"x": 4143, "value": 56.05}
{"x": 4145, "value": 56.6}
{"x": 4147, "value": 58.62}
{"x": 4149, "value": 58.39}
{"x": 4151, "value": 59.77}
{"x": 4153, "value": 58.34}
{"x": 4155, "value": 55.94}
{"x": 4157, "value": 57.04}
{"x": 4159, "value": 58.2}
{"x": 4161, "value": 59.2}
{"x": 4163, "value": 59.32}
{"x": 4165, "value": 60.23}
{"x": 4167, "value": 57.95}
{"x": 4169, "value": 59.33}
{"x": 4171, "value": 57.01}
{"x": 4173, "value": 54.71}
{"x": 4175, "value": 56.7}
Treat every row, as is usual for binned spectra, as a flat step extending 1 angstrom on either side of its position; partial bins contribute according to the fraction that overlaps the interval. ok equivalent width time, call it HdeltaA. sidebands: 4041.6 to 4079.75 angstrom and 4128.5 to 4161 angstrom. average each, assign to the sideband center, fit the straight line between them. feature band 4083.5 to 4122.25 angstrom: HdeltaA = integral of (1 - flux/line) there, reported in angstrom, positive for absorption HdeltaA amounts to 6.43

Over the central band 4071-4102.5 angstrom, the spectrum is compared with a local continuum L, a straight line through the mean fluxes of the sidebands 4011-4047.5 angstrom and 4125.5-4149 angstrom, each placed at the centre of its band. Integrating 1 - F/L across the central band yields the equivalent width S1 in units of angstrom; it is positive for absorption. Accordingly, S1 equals 4.1 angstrom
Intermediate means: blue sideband 58.1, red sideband 56.9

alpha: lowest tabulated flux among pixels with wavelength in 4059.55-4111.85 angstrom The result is 26.13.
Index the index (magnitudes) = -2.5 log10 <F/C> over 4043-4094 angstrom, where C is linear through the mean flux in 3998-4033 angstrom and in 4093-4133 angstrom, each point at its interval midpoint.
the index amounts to -0.069 mag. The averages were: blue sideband 57.8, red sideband 48.4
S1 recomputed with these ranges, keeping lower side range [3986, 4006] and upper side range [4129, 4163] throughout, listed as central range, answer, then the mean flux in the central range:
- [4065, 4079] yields 0.27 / 55.8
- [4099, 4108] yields 3.47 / 35.1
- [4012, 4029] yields -0.70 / 58.8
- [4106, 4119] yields 1.46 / 50.9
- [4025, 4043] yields -0.51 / 58.2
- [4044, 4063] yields -0.29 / 57.6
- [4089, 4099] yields 1.54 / 48.3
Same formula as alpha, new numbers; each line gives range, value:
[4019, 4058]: 54.46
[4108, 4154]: 47.78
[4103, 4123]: 29.2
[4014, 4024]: 58.23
